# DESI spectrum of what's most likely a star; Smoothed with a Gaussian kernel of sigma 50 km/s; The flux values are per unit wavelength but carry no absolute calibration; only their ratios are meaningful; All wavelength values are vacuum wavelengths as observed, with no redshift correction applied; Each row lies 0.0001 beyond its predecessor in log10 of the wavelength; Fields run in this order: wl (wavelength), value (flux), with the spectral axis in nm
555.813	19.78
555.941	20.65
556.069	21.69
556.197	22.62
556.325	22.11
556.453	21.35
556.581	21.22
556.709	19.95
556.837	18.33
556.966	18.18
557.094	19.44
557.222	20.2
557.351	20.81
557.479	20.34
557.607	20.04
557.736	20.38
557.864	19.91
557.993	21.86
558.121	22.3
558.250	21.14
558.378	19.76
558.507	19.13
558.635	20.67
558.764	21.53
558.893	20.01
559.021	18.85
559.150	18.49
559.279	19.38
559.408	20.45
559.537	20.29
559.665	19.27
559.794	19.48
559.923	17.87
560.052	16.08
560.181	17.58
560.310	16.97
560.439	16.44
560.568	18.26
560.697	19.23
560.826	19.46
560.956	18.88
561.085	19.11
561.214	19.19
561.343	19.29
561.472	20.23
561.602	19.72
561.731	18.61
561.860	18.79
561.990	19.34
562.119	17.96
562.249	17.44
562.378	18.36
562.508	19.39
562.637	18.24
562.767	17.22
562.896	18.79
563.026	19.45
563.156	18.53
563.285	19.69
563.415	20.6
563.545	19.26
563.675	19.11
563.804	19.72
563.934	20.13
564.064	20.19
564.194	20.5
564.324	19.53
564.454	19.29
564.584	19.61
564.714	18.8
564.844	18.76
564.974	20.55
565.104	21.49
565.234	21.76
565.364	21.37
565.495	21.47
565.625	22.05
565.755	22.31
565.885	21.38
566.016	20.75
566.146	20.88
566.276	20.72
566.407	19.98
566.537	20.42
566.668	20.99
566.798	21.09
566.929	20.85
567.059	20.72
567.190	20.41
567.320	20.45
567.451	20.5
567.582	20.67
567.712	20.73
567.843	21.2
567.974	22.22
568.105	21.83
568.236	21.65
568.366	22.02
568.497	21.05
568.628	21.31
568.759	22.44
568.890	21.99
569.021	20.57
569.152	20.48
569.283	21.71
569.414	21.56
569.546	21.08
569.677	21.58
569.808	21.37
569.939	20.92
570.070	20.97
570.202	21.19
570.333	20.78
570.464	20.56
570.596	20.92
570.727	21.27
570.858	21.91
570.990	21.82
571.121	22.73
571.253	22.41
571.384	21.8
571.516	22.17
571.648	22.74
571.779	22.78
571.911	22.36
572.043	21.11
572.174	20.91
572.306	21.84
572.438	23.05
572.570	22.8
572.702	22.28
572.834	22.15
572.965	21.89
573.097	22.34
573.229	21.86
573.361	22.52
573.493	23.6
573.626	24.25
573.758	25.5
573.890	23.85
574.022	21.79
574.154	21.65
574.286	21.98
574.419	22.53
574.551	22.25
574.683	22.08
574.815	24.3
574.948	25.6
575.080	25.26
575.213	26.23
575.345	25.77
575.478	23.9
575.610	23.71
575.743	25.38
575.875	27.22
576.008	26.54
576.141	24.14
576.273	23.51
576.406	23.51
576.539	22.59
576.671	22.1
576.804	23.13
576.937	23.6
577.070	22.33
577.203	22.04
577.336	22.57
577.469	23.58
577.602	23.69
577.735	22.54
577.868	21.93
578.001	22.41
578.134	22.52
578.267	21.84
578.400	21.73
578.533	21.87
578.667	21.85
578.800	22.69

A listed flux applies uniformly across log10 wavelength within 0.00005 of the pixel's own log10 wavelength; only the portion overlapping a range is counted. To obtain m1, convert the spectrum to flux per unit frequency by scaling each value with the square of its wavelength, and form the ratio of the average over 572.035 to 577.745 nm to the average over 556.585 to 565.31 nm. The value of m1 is 1.26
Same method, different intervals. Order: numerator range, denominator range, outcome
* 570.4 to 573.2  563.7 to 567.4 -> 1.09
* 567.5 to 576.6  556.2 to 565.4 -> 1.20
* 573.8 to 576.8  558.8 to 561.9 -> 1.34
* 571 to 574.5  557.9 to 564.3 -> 1.22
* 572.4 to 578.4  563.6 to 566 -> 1.18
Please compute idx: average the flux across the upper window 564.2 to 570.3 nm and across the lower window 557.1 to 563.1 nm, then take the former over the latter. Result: 1.1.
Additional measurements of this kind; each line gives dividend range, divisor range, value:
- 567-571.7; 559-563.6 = 1.14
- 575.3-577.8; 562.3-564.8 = 1.23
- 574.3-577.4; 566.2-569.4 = 1.13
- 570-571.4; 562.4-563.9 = 1.13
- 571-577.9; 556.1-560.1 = 1.15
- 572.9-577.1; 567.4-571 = 1.11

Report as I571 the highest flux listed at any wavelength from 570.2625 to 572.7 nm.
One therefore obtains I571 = 23.05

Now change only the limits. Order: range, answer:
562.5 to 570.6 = 22.44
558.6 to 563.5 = 21.53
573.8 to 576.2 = 27.22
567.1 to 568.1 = 22.22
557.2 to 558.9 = 22.3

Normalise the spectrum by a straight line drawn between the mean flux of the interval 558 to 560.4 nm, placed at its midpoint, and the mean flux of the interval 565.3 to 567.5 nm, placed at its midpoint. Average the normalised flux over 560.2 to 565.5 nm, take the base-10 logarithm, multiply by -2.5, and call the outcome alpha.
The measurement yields 0.05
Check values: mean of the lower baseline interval 19.4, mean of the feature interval 19.2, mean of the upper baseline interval 21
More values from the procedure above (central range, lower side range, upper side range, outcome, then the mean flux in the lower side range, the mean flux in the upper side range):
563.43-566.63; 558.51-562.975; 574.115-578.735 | -0.02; 18.9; 23.4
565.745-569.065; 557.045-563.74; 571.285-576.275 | 0.01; 19.3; 23.3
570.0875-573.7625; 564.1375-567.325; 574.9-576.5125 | 0.06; 20.7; 25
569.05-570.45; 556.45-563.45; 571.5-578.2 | 0.04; 19.3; 23.2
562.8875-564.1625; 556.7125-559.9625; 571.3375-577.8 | 0.07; 19.9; 23.2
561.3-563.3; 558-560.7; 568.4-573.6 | 0.06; 19.3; 21.8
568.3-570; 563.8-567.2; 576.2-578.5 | -0.01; 20.6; 22.7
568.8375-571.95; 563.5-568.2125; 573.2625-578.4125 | 0.02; 20.6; 23.5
